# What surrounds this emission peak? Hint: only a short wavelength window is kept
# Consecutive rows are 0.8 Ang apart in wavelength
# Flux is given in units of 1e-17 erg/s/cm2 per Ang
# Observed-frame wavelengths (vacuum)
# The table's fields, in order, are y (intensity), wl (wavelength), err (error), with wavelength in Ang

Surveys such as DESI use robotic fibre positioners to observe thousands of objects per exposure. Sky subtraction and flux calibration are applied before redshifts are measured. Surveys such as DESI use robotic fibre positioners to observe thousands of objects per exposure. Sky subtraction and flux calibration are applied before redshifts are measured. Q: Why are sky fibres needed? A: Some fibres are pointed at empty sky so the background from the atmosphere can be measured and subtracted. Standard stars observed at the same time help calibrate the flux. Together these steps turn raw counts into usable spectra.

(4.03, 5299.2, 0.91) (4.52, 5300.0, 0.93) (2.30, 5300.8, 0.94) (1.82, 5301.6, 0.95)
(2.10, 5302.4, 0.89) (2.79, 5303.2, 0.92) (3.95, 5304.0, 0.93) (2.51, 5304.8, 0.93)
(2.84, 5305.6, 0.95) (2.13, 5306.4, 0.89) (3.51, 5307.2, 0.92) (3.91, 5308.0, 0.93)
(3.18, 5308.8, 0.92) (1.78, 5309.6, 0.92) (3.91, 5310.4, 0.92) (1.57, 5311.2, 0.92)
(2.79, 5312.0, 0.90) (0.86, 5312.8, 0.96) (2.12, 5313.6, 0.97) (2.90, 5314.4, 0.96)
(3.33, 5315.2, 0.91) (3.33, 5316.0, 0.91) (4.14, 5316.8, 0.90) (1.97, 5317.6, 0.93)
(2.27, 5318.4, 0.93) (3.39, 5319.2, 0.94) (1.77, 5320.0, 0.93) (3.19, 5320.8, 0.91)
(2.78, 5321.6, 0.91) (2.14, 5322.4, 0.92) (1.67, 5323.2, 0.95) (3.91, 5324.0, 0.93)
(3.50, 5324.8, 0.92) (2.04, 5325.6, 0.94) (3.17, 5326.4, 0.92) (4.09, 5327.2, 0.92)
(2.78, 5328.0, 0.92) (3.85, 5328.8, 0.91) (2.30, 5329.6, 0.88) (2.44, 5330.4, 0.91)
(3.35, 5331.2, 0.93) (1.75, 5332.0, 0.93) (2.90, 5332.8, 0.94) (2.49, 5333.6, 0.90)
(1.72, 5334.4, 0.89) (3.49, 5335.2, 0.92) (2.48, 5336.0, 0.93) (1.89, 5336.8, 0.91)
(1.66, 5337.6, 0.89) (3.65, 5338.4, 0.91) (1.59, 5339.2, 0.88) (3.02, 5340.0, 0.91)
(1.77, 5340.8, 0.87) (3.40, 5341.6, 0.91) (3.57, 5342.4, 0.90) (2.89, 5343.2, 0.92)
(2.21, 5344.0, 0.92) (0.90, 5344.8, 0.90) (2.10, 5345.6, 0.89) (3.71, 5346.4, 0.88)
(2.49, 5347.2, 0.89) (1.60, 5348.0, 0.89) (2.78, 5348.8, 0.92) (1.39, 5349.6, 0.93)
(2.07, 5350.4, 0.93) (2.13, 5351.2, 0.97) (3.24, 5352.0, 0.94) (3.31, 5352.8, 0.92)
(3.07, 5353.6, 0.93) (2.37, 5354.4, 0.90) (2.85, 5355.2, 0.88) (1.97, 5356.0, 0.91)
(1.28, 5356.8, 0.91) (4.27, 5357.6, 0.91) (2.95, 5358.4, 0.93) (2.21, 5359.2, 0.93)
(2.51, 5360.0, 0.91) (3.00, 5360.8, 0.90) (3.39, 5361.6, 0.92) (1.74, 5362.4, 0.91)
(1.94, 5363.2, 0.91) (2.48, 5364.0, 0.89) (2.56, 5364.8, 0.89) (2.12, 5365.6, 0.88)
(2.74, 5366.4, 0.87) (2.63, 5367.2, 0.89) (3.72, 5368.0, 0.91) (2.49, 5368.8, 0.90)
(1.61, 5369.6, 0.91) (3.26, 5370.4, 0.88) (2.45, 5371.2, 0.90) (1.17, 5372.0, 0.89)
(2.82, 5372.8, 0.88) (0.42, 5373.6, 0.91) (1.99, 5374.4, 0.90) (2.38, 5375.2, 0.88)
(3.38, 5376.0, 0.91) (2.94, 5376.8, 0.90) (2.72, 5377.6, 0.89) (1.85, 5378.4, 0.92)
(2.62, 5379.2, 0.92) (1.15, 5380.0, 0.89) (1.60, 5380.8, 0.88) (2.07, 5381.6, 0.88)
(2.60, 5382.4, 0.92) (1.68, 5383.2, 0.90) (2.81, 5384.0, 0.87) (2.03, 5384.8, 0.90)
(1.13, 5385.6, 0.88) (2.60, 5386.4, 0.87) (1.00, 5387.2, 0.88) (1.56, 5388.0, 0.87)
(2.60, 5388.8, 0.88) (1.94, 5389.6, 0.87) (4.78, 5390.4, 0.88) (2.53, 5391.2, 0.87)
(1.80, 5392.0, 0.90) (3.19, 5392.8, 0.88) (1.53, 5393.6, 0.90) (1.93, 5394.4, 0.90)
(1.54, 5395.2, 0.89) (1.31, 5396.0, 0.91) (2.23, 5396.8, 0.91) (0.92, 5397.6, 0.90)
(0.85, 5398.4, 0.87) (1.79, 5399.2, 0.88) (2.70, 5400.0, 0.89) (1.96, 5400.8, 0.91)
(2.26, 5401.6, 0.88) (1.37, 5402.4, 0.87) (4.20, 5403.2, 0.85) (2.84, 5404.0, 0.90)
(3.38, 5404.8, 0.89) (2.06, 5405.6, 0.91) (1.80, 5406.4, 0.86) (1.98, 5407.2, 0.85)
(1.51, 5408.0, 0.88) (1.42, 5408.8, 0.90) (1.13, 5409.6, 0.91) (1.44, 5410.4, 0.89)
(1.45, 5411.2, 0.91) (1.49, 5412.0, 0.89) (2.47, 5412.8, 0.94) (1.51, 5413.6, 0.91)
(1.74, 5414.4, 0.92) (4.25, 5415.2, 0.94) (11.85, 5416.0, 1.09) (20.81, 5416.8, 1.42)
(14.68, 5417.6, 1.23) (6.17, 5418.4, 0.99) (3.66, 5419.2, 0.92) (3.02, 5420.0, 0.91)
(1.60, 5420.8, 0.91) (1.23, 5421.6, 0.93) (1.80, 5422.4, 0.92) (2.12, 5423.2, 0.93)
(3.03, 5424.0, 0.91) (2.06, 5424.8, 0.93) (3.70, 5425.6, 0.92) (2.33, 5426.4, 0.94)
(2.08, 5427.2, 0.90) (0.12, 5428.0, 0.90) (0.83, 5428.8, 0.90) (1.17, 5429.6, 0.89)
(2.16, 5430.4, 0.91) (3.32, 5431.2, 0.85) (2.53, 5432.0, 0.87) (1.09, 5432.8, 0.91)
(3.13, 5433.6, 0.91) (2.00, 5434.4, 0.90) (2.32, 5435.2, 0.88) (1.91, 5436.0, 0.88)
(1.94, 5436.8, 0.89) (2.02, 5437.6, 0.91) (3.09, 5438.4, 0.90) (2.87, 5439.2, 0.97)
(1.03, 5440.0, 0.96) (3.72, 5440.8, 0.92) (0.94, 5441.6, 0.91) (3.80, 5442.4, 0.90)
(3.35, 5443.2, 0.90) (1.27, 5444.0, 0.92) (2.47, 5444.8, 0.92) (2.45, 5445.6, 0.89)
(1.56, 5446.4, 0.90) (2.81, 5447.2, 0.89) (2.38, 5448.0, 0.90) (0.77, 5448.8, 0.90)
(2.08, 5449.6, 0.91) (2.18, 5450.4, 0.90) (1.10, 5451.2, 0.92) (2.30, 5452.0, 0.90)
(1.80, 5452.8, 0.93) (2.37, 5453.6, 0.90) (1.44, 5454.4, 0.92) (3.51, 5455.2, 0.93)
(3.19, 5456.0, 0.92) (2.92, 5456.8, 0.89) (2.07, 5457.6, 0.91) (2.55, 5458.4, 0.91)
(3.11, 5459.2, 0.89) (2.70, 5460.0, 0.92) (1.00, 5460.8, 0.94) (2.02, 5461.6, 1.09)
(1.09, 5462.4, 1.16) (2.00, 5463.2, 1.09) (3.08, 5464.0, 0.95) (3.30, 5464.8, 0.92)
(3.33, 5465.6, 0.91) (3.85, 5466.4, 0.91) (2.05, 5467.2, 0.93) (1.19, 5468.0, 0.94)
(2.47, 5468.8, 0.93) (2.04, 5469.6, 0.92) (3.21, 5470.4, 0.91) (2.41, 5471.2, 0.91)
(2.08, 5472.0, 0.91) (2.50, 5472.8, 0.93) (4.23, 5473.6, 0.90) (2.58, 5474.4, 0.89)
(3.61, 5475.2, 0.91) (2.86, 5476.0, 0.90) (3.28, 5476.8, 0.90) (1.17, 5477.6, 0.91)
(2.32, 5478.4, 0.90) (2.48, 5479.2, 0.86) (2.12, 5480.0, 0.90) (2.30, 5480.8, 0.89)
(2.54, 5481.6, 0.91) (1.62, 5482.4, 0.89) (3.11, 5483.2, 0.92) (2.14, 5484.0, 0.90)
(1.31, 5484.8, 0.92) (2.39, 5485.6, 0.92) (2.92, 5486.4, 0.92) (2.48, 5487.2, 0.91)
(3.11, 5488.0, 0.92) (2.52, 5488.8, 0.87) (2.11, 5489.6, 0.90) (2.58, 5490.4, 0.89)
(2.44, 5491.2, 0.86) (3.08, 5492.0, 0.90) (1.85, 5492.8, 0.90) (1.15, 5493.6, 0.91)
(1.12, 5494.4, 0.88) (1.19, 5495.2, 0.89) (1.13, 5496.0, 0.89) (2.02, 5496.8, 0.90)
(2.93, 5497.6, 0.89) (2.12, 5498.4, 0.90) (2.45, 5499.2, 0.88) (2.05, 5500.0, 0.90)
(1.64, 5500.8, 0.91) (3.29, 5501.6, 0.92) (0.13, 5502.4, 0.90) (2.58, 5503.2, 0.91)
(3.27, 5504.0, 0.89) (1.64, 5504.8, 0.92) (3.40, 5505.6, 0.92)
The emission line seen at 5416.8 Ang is H-beta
